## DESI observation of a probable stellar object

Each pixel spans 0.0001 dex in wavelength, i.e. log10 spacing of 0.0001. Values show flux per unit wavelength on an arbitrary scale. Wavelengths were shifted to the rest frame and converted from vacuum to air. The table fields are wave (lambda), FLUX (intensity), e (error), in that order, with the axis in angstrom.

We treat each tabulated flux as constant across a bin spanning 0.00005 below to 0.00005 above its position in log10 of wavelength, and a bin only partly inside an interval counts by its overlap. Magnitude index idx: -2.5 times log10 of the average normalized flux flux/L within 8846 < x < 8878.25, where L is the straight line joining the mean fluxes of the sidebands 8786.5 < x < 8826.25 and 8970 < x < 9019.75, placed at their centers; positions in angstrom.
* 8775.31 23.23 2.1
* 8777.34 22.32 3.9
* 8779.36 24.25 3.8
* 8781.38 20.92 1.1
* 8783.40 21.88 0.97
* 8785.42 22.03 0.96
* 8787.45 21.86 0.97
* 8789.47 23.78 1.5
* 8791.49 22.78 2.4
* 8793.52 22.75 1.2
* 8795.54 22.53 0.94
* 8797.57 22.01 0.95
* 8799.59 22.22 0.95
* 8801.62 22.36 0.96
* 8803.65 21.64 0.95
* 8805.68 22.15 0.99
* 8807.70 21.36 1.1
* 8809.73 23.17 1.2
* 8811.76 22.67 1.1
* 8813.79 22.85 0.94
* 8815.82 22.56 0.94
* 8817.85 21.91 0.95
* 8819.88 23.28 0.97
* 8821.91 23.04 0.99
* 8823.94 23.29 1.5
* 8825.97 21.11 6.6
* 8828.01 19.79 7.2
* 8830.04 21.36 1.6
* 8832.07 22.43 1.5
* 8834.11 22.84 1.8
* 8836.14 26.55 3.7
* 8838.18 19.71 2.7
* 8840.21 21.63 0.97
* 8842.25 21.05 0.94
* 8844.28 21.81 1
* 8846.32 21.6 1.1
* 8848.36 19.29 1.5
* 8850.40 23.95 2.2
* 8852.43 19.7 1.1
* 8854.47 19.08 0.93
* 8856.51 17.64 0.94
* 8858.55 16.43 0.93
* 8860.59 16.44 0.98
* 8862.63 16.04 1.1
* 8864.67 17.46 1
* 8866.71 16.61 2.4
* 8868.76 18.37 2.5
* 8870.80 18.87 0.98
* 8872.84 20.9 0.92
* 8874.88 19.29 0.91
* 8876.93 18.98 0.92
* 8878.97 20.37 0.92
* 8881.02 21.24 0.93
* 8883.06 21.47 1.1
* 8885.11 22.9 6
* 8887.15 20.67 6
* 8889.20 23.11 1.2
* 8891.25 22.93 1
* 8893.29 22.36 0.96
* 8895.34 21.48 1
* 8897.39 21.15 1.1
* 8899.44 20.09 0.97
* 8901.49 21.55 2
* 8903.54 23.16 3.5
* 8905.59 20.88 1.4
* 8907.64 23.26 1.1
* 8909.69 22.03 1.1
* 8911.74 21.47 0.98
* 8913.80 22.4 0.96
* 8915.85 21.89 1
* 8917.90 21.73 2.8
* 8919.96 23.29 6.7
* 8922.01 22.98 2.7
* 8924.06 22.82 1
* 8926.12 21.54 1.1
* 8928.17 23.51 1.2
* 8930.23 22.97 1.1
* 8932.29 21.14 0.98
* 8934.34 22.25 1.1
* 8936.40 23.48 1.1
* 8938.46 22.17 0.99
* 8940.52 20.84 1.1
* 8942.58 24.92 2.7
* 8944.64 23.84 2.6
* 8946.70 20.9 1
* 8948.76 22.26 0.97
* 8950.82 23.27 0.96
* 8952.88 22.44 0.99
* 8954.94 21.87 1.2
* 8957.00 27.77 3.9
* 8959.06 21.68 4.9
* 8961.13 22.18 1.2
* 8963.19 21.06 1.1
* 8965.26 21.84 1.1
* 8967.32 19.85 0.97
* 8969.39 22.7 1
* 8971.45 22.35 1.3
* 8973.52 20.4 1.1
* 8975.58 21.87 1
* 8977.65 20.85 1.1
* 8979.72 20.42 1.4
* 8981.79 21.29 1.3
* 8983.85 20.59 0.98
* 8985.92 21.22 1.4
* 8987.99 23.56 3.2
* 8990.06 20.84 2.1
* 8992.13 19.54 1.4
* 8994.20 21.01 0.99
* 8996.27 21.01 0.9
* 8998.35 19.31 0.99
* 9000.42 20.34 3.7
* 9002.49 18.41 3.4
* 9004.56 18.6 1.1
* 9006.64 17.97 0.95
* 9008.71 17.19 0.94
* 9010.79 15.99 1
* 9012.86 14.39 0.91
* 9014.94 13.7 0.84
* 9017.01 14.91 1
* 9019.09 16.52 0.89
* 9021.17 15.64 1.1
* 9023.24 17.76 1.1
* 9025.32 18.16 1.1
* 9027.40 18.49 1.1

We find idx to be 0.15 mag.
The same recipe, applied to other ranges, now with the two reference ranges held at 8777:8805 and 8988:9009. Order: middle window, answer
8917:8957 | -0.11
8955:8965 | -0.14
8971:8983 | -0.06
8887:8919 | -0.05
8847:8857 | 0.08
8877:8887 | 0.00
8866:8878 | 0.13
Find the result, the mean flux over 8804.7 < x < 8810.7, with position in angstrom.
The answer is 22.2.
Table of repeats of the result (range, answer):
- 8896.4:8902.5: 20.9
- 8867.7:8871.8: 18.6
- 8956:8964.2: 23.2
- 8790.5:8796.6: 22.7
